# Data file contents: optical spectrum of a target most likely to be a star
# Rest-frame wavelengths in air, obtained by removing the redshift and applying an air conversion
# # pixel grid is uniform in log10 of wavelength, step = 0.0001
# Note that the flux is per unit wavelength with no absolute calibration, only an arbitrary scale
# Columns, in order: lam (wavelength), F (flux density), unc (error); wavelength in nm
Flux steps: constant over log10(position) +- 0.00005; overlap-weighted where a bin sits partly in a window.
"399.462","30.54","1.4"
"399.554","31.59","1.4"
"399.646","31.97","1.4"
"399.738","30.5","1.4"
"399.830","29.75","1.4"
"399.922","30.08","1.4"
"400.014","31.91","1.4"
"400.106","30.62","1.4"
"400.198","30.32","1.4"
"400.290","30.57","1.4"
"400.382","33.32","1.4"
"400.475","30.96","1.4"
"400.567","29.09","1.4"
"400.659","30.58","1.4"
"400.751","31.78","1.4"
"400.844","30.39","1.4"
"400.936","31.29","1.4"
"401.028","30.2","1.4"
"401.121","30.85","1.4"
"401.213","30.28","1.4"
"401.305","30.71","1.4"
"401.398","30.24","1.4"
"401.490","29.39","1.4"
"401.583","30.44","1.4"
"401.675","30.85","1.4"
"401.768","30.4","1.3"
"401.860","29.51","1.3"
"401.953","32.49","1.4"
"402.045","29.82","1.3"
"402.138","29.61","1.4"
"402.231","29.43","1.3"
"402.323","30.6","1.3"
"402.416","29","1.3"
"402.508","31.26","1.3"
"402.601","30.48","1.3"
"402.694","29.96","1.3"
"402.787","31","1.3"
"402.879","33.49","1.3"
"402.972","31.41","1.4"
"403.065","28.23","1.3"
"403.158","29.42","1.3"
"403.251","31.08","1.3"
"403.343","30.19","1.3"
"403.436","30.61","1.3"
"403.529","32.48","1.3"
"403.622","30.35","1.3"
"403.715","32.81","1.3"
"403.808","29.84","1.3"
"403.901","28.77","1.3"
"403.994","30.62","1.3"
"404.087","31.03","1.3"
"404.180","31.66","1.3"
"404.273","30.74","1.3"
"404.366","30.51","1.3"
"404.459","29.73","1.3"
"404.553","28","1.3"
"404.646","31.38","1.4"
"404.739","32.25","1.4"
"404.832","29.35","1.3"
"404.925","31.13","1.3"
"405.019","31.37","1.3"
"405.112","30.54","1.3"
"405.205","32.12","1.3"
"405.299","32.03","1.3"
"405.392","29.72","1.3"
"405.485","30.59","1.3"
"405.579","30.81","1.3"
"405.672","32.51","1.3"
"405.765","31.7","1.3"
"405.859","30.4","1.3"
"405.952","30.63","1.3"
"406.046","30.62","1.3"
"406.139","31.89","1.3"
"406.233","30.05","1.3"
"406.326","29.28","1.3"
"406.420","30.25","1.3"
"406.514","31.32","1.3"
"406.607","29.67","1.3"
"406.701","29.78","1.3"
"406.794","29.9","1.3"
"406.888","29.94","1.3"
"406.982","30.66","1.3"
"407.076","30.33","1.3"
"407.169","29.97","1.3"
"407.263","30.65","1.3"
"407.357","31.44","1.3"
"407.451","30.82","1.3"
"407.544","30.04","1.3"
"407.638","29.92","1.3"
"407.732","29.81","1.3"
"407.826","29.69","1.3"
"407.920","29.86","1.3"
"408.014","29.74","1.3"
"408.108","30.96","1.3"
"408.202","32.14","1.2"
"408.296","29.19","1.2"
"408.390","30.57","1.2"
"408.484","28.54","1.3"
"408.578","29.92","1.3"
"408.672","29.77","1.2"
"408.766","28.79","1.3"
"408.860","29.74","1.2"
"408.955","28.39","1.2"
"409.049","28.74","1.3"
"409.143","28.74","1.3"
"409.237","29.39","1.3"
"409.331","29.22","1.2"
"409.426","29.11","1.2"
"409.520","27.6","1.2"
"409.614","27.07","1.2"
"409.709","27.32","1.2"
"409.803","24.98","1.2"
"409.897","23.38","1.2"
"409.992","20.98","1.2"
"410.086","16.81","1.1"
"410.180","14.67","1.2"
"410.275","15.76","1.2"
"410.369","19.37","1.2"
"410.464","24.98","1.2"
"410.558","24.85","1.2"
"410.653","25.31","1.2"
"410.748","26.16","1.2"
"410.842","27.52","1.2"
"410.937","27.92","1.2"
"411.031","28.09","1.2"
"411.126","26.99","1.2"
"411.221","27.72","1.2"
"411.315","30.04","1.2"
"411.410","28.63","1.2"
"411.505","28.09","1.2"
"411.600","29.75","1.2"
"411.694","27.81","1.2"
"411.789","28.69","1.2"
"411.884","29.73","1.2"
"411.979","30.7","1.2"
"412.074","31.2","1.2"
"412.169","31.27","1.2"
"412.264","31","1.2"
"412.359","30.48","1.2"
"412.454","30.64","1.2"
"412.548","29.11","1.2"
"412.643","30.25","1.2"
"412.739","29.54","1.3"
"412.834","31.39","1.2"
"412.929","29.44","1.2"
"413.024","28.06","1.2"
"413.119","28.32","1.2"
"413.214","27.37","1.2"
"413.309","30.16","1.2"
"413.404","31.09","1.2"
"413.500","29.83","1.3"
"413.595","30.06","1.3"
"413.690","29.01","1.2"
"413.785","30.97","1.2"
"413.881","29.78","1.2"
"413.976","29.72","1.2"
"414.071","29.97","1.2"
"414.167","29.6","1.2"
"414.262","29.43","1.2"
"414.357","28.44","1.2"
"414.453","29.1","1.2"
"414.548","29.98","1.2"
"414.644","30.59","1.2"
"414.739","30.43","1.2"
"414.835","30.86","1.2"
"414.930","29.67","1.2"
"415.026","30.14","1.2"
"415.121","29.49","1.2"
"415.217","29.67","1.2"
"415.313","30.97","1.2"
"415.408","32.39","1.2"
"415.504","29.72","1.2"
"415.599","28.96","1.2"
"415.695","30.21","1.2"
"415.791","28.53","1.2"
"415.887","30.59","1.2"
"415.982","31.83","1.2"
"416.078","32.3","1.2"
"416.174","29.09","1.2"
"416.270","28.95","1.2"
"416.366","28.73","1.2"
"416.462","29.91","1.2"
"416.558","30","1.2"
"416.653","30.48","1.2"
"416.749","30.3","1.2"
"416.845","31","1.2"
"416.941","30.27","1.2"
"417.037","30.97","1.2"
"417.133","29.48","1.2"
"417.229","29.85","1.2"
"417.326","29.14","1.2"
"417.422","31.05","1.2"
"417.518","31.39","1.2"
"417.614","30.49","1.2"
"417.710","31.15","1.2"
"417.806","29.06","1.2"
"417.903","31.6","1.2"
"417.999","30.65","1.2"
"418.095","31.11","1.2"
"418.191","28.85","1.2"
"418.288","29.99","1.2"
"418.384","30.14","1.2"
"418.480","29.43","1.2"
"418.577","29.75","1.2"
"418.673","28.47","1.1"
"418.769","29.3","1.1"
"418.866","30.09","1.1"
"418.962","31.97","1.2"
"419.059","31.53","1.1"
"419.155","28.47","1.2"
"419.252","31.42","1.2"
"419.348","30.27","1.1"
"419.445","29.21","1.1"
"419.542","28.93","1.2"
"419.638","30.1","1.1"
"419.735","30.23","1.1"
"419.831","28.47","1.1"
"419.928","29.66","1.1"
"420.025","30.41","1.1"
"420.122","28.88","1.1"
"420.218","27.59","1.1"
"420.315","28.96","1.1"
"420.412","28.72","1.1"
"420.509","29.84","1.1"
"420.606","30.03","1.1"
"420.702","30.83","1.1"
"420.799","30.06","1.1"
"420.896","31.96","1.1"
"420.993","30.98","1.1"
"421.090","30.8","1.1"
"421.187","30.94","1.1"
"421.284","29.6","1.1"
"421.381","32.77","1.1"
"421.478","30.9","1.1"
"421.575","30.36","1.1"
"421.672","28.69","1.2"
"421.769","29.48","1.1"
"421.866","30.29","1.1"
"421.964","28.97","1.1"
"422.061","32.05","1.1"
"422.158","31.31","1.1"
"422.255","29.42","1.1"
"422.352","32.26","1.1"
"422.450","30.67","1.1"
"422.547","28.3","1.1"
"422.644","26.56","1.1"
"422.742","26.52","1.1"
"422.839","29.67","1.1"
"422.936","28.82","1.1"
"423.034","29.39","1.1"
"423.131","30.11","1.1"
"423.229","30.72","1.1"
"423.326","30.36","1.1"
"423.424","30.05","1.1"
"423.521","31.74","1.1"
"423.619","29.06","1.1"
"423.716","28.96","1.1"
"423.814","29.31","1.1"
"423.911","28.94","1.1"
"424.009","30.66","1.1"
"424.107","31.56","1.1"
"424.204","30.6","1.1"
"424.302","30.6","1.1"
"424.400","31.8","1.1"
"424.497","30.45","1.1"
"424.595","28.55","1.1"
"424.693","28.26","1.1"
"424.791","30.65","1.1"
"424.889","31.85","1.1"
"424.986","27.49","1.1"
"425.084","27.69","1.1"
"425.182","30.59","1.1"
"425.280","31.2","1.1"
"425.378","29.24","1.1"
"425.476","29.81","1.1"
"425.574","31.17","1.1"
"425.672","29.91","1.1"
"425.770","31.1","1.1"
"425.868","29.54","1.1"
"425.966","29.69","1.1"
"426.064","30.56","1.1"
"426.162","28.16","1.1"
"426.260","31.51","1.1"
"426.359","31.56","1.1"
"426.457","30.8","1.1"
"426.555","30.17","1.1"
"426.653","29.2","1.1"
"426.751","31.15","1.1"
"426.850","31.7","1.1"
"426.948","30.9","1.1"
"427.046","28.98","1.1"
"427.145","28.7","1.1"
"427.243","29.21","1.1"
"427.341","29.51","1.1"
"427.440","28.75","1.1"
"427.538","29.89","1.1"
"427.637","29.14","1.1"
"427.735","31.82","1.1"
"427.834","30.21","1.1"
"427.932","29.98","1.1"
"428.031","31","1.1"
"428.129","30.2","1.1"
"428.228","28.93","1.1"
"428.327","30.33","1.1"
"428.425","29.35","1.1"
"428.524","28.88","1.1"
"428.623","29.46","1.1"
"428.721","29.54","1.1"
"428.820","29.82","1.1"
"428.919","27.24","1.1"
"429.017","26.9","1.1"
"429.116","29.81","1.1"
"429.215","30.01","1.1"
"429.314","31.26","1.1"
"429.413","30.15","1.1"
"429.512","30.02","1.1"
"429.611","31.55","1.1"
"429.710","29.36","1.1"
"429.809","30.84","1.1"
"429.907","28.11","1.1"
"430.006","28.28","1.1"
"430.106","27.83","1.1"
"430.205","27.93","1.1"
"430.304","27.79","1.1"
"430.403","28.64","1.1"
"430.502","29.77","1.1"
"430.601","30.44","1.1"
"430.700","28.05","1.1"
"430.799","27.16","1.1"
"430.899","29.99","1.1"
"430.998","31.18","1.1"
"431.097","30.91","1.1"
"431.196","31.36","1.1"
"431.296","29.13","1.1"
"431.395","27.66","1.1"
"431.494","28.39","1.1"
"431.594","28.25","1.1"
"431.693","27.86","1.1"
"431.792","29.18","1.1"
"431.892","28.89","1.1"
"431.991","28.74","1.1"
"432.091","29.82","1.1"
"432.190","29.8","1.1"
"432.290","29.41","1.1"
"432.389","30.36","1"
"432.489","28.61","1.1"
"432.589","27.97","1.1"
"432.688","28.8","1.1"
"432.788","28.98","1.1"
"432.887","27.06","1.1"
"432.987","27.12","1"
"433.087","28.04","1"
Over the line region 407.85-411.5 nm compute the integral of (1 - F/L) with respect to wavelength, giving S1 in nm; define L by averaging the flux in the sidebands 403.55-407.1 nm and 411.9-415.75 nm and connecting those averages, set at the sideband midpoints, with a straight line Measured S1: 0.42 nm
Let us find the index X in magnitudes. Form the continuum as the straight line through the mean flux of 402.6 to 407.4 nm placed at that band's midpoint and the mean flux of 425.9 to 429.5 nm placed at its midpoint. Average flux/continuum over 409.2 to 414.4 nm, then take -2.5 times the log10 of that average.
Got 0.10 mag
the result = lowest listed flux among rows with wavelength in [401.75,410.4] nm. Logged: 14.67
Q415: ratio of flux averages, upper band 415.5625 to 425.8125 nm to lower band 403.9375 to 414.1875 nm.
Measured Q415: 1.03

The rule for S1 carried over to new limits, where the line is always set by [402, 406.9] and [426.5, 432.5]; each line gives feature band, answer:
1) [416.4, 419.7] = -0.02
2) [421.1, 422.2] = -0.02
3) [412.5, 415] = 0.04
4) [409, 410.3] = 0.24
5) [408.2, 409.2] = 0.03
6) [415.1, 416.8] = 0.00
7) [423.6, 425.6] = -0.02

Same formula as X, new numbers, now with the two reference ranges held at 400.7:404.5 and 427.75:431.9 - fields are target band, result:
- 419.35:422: -0.01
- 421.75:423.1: 0.00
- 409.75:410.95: 0.33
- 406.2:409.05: 0.01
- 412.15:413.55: 0.01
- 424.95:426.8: -0.02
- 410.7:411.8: 0.08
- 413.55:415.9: 0.00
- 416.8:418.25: -0.02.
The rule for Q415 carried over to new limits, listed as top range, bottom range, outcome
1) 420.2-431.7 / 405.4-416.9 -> 1.02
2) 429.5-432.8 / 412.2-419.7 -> 0.97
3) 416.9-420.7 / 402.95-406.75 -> 0.98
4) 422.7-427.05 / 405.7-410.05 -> 1.02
